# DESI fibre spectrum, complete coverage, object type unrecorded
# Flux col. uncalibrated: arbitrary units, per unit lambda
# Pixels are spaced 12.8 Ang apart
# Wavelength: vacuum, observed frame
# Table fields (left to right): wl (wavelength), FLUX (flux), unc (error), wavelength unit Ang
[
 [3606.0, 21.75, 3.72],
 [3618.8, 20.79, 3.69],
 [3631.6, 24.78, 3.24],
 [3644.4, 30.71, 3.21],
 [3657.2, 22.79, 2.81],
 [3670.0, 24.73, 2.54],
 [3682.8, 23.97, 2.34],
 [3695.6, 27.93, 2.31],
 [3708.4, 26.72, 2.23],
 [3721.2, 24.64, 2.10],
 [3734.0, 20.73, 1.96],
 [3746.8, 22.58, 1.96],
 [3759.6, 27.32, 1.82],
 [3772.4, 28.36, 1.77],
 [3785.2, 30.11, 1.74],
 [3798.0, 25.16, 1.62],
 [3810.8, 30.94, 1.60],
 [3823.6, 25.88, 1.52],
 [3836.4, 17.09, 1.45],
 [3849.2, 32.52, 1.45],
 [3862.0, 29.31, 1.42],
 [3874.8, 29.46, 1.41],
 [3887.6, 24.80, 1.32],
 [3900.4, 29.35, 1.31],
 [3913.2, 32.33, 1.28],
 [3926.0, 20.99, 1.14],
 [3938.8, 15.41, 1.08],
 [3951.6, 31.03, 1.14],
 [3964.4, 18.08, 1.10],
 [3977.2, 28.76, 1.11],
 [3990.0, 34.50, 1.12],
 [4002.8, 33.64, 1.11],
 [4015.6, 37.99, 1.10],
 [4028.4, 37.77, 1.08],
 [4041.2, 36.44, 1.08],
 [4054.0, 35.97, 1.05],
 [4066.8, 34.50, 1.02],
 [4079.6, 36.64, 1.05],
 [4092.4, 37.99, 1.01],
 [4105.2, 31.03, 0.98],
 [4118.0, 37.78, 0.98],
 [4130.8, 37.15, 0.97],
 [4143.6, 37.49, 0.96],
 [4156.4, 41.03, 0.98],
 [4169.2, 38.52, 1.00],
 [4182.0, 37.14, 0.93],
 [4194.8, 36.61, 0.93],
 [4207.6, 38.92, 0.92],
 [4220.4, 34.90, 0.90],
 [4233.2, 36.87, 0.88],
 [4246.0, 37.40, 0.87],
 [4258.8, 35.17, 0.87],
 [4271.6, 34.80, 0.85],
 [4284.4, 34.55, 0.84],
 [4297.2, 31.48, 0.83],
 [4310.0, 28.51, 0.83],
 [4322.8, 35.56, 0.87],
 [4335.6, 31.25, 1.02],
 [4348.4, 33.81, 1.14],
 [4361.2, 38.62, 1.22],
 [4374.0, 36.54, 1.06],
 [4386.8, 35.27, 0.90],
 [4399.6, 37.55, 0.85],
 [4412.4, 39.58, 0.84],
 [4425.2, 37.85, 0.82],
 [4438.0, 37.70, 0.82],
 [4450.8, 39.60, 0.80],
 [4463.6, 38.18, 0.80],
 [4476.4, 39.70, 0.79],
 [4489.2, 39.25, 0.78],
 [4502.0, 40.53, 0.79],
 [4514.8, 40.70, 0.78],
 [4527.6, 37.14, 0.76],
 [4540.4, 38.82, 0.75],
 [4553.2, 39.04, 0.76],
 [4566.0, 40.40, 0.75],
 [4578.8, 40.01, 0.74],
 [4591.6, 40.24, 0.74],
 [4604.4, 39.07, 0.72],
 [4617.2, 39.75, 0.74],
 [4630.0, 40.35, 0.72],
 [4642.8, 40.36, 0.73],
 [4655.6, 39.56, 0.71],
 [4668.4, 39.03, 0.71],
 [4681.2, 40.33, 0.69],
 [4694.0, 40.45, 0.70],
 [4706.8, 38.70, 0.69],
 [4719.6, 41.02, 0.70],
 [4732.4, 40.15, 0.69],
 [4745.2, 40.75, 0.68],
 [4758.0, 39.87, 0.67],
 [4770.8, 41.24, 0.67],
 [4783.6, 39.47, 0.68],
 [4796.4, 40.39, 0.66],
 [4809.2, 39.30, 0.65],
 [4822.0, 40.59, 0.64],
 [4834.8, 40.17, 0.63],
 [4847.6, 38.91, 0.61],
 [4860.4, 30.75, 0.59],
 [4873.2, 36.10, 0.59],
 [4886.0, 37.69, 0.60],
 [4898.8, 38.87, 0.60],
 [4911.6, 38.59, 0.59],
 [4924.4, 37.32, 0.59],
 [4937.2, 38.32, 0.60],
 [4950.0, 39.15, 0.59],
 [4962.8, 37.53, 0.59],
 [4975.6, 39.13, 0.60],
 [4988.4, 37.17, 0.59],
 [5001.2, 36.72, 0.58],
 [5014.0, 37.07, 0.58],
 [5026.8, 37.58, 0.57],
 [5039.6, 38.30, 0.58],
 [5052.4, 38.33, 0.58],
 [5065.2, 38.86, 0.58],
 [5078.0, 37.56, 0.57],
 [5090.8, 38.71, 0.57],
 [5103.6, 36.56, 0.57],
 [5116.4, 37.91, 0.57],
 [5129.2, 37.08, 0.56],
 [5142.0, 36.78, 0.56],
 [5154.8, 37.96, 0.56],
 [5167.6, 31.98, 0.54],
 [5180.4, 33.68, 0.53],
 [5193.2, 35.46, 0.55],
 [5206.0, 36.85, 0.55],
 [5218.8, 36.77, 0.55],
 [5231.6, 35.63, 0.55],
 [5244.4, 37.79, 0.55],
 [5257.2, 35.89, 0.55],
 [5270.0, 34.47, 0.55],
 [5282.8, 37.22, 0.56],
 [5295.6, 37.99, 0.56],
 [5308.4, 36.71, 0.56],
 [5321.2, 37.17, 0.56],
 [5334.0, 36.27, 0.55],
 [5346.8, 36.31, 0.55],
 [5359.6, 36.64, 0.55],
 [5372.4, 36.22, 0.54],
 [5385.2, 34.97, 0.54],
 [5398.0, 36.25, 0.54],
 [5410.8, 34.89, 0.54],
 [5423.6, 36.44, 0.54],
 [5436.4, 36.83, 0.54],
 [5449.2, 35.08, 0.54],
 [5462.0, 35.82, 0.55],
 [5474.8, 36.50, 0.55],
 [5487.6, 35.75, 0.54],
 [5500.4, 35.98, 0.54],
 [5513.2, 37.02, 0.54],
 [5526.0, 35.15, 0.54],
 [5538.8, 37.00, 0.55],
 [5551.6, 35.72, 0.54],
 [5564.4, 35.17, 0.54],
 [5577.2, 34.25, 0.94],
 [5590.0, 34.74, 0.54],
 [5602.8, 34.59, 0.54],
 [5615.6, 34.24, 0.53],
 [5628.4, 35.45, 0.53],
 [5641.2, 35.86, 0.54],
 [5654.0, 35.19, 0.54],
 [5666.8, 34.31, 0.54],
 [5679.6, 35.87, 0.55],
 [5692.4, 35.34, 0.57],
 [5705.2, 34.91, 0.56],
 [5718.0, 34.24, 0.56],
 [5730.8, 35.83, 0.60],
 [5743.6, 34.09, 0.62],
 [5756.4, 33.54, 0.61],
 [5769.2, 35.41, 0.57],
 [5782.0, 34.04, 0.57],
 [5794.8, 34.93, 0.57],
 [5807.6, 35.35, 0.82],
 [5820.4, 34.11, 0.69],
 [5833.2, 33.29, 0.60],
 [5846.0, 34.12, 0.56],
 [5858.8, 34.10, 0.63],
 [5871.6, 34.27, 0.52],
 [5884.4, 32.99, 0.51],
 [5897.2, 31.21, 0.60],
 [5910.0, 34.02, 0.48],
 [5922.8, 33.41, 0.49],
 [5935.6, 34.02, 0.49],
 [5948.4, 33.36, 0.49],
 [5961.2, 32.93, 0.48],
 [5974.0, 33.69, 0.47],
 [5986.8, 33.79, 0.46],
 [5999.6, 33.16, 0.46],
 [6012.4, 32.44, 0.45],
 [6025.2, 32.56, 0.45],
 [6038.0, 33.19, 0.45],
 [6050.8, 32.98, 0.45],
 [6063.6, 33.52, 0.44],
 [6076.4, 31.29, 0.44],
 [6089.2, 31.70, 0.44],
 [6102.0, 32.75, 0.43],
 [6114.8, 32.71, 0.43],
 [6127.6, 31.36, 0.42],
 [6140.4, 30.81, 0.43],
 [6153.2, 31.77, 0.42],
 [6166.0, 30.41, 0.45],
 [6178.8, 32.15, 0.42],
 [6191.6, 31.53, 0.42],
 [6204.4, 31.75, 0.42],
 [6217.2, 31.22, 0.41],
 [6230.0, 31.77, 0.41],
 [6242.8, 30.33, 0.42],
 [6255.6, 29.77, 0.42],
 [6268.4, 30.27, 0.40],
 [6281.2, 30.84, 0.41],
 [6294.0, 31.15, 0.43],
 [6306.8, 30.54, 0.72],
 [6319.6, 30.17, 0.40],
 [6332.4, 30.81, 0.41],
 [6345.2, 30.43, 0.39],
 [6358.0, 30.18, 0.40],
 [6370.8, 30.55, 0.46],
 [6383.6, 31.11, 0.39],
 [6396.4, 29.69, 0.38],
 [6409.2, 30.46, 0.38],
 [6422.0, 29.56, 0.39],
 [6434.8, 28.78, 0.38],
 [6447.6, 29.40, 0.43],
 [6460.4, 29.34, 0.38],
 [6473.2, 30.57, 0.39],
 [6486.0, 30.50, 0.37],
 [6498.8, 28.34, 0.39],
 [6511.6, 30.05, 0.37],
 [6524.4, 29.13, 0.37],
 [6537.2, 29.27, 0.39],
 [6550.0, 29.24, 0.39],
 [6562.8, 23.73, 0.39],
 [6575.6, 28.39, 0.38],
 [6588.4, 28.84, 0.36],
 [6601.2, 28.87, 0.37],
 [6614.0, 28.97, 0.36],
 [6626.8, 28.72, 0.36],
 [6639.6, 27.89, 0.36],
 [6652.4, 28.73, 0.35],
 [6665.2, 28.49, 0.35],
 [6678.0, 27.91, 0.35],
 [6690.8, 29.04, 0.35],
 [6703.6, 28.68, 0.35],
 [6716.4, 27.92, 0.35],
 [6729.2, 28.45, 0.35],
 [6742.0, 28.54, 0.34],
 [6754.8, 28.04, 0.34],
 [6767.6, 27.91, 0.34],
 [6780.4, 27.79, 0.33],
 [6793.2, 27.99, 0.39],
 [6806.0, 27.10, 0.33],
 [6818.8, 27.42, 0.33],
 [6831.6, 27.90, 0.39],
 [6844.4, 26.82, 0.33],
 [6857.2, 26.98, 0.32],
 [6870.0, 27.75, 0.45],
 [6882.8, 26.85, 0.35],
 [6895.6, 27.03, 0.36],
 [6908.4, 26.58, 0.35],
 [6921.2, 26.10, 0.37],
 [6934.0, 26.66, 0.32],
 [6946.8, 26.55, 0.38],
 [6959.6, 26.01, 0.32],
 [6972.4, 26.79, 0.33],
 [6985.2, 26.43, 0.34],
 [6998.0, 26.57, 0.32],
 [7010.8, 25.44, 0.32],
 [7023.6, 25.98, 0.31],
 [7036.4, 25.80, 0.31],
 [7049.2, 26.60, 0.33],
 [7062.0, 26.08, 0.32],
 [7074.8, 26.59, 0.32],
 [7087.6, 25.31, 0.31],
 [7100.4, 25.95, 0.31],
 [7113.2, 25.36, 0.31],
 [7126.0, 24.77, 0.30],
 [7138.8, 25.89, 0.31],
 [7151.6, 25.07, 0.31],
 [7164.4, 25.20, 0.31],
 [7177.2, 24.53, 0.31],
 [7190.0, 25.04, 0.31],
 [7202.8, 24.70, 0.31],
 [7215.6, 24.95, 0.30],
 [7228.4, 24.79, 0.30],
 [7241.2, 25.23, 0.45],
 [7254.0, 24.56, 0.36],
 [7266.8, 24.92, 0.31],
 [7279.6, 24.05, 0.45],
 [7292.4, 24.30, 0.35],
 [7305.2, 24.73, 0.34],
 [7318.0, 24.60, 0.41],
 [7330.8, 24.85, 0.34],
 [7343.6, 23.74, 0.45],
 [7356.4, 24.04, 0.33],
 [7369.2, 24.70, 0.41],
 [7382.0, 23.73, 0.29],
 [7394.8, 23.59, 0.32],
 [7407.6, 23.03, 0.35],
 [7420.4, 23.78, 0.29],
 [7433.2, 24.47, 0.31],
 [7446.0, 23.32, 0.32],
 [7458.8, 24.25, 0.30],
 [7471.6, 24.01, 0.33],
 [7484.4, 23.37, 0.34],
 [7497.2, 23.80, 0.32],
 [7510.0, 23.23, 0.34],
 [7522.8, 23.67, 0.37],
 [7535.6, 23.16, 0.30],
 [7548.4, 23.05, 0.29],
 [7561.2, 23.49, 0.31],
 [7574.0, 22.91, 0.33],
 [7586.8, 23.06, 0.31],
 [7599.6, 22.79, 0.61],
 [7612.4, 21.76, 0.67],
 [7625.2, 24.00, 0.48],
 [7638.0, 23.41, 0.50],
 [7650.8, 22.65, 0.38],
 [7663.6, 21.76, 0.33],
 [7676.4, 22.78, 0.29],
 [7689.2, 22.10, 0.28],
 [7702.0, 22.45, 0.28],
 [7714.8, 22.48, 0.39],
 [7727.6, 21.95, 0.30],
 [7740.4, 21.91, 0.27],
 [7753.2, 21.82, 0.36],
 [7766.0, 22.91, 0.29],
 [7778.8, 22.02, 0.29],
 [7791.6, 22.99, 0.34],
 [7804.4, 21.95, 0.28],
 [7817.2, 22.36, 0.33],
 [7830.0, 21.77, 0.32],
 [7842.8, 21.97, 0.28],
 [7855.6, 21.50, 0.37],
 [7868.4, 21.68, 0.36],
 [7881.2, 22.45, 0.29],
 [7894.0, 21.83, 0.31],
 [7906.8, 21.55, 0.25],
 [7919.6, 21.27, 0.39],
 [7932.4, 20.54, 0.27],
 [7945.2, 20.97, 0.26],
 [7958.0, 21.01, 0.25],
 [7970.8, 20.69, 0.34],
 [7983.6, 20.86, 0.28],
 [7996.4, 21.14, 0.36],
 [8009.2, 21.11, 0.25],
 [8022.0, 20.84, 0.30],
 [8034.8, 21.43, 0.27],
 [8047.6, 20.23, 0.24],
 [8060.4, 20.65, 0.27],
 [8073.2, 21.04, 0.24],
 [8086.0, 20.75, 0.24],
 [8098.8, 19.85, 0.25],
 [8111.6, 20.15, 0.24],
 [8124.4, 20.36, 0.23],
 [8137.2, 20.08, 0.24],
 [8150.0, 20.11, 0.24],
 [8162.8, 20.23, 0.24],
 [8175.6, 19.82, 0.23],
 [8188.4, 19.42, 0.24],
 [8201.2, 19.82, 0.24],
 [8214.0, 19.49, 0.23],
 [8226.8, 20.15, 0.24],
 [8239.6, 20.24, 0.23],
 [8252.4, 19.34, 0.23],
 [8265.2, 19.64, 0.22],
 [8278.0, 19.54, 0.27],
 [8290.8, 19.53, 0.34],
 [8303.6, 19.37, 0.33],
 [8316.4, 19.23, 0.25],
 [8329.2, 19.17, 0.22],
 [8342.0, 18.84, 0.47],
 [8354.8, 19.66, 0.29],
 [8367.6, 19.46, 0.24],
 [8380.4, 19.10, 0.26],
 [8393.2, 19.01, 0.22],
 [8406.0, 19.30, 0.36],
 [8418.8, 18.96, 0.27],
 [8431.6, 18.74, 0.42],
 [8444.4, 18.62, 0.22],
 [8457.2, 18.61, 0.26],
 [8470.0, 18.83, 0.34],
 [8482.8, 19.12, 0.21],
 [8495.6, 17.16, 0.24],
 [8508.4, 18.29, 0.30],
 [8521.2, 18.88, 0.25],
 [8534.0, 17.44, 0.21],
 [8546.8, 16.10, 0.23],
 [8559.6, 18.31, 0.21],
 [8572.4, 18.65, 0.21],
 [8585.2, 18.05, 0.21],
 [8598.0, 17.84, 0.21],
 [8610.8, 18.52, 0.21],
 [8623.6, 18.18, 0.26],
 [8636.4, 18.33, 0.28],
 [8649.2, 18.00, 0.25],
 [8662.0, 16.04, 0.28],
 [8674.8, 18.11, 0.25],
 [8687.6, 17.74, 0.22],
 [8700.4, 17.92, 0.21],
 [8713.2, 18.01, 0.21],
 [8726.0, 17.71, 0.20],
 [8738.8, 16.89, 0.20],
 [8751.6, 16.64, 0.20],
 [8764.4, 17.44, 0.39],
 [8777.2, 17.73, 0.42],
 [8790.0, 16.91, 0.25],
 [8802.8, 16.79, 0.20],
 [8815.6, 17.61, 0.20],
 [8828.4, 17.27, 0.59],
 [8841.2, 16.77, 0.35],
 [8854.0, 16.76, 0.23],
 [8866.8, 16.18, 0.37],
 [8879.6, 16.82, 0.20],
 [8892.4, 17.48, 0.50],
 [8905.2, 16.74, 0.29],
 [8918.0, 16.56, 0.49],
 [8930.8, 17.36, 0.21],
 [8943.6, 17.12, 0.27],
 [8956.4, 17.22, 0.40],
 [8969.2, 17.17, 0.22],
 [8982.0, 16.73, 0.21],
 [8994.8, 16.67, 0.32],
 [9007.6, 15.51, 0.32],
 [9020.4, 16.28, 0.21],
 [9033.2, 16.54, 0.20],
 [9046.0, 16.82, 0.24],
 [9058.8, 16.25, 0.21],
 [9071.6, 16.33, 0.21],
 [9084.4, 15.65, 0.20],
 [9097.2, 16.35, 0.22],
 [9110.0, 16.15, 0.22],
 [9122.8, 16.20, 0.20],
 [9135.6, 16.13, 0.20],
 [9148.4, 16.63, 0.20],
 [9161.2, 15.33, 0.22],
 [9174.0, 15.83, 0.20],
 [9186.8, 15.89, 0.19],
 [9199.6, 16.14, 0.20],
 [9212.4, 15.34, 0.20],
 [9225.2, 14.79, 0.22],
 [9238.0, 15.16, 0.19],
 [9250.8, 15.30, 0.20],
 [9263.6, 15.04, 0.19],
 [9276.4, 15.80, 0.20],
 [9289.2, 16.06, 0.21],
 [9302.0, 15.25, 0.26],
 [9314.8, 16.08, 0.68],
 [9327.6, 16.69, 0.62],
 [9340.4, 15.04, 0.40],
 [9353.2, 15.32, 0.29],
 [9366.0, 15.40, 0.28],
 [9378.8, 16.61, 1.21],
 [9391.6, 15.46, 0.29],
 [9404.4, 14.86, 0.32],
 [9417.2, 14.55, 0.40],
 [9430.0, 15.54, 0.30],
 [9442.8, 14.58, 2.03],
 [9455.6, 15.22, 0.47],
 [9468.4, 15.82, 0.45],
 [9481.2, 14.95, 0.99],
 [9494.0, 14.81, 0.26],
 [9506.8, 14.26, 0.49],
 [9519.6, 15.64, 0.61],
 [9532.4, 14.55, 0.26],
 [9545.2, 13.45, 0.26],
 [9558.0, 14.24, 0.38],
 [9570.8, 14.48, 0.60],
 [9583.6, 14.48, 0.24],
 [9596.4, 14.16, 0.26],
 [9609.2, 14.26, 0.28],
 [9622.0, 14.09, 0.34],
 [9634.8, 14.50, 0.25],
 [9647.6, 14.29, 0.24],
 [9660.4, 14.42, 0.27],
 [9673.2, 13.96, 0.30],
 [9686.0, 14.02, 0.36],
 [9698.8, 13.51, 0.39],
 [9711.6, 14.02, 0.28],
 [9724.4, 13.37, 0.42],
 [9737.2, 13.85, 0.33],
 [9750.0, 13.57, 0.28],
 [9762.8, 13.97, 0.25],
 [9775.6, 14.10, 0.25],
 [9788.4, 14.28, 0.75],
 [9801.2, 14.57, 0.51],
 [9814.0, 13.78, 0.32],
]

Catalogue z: 0.000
